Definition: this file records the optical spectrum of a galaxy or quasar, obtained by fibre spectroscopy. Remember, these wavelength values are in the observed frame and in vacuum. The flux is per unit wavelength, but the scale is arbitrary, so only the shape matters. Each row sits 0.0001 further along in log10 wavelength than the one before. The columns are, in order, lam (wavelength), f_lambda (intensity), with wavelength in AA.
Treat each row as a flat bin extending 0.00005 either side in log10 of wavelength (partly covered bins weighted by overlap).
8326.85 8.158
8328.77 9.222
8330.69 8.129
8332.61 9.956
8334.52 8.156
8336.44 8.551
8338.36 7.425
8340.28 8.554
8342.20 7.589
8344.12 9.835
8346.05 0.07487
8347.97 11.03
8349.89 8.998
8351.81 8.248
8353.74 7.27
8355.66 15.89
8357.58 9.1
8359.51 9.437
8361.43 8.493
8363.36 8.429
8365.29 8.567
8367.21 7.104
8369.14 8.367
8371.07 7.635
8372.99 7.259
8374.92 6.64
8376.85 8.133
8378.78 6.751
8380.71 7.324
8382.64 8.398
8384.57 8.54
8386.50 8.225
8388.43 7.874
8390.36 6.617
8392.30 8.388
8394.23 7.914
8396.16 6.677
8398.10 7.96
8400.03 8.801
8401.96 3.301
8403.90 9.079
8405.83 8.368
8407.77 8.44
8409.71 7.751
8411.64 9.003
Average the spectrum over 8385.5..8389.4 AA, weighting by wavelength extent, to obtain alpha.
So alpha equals 8.06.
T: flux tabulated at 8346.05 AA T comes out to 0.07487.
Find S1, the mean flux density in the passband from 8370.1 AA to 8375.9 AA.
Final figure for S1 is 7.18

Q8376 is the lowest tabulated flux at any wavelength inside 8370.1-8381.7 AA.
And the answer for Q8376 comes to 6.64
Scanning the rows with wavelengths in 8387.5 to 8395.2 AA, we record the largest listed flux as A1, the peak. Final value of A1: 8.388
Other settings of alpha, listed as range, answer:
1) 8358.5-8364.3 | 8.78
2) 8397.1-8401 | 8.36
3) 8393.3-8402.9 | 6.94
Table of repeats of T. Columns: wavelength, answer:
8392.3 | 8.388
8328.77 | 9.222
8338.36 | 7.425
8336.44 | 8.551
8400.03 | 8.801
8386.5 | 8.225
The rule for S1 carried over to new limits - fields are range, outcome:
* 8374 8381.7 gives 7.22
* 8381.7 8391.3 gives 7.94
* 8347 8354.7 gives 8.88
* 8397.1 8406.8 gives 7.5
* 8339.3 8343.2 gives 8.09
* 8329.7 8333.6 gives 9.05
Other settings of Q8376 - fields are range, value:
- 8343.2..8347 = 0.07487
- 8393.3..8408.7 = 3.301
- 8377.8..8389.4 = 6.751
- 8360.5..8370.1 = 7.104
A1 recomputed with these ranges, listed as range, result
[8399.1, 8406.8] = 9.079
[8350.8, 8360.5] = 15.89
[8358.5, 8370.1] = 9.437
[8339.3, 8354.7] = 11.03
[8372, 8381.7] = 8.133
